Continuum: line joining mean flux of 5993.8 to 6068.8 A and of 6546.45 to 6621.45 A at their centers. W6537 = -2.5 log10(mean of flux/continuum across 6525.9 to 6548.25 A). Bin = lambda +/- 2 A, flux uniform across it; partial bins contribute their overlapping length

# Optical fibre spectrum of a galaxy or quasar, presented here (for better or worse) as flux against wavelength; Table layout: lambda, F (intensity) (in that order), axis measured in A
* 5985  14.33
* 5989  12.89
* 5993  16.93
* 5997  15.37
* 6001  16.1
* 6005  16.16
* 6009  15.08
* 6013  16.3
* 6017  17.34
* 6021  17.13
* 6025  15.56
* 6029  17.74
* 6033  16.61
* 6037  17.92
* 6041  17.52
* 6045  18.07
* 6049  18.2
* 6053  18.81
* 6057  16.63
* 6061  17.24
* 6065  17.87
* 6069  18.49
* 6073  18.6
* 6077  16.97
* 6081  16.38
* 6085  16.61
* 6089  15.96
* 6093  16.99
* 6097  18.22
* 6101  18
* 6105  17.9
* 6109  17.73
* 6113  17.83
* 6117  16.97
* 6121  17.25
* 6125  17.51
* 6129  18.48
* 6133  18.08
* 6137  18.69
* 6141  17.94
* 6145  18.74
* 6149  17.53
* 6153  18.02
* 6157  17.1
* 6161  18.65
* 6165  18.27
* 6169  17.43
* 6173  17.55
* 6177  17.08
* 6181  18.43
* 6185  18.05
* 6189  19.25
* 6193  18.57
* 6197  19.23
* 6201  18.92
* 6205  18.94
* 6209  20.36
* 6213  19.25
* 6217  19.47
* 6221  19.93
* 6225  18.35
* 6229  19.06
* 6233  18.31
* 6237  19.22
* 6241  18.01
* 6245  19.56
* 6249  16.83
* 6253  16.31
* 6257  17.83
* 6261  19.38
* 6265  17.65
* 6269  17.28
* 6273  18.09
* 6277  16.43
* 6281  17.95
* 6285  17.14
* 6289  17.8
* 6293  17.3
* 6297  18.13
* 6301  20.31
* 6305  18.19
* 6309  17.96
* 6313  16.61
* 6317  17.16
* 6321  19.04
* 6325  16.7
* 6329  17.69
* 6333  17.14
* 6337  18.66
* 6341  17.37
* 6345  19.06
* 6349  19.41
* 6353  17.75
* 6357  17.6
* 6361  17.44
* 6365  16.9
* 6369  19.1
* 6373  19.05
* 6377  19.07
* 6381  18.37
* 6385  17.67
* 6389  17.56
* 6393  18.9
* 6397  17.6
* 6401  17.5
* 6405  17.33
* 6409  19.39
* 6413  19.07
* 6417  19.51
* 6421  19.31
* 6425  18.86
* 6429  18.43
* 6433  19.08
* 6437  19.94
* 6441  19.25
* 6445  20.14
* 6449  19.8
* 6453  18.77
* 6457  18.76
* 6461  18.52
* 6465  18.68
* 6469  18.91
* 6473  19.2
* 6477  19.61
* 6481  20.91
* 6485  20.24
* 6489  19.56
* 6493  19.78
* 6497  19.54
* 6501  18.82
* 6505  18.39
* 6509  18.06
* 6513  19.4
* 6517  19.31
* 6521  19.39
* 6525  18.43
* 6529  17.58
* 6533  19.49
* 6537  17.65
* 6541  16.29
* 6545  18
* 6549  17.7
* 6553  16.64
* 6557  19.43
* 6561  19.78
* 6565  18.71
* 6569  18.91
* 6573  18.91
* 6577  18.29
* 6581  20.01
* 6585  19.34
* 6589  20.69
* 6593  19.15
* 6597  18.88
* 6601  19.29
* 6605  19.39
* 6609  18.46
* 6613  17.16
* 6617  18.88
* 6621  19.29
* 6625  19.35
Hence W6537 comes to 0.05 mag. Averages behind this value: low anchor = 17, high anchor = 18.9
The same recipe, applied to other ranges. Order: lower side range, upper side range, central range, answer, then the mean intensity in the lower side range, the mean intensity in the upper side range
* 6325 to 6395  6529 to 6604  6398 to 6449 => -0.04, 18.1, 18.7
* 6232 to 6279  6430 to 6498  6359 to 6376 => 0.03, 17.9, 19.4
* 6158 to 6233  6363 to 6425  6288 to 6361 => 0.03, 18.7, 18.4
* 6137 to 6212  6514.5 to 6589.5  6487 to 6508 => -0.03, 18.4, 18.6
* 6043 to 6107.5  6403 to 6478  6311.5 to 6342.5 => 0.06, 17.6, 19.1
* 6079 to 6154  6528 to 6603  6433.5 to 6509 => -0.05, 17.6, 18.7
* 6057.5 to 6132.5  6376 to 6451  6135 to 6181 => -0.01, 17.5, 18.8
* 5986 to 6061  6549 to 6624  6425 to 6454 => -0.06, 16.7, 18.9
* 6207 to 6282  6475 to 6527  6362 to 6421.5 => 0.03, 18.4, 19.3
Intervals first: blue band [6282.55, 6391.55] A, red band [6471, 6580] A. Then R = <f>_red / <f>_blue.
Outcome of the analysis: 1.0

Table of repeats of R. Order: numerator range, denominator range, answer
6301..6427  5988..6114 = 1.07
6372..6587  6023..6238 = 1.05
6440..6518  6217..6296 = 1.07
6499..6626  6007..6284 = 1.05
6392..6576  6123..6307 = 1.03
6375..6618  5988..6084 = 1.11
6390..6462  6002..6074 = 1.09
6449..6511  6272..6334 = 1.08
